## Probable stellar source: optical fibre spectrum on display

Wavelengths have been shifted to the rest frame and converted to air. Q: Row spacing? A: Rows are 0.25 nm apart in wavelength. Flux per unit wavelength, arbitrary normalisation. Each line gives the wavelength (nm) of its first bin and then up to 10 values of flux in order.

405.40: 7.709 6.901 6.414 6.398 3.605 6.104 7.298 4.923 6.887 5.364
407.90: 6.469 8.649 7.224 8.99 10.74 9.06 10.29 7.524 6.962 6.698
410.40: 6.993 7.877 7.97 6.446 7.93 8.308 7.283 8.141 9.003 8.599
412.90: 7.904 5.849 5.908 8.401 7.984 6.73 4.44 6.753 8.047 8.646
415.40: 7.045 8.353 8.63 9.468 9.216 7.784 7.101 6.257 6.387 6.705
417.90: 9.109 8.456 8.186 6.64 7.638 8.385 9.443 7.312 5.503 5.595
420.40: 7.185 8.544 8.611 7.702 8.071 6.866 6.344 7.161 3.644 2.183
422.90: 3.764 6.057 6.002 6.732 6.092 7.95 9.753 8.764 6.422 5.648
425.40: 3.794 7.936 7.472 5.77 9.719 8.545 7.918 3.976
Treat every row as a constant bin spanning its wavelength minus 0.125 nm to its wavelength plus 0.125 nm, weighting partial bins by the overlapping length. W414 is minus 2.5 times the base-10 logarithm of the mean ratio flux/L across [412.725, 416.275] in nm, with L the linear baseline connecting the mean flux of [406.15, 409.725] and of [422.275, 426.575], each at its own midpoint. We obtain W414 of -0.08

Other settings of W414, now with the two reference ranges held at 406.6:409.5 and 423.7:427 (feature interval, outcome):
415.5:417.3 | -0.08 mag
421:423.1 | 0.27 mag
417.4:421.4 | -0.03 mag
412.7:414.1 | 0.05 mag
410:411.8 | 0.03 mag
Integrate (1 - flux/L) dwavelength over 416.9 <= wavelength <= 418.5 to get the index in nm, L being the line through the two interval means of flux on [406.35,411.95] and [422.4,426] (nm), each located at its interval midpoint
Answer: -0.17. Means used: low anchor 7.43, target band 7.47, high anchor 6.23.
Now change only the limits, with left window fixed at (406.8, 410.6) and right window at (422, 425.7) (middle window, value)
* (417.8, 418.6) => -0.207 nm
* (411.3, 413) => -0.213 nm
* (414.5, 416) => -0.192 nm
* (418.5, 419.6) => -0.236 nm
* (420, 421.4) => -0.249 nm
